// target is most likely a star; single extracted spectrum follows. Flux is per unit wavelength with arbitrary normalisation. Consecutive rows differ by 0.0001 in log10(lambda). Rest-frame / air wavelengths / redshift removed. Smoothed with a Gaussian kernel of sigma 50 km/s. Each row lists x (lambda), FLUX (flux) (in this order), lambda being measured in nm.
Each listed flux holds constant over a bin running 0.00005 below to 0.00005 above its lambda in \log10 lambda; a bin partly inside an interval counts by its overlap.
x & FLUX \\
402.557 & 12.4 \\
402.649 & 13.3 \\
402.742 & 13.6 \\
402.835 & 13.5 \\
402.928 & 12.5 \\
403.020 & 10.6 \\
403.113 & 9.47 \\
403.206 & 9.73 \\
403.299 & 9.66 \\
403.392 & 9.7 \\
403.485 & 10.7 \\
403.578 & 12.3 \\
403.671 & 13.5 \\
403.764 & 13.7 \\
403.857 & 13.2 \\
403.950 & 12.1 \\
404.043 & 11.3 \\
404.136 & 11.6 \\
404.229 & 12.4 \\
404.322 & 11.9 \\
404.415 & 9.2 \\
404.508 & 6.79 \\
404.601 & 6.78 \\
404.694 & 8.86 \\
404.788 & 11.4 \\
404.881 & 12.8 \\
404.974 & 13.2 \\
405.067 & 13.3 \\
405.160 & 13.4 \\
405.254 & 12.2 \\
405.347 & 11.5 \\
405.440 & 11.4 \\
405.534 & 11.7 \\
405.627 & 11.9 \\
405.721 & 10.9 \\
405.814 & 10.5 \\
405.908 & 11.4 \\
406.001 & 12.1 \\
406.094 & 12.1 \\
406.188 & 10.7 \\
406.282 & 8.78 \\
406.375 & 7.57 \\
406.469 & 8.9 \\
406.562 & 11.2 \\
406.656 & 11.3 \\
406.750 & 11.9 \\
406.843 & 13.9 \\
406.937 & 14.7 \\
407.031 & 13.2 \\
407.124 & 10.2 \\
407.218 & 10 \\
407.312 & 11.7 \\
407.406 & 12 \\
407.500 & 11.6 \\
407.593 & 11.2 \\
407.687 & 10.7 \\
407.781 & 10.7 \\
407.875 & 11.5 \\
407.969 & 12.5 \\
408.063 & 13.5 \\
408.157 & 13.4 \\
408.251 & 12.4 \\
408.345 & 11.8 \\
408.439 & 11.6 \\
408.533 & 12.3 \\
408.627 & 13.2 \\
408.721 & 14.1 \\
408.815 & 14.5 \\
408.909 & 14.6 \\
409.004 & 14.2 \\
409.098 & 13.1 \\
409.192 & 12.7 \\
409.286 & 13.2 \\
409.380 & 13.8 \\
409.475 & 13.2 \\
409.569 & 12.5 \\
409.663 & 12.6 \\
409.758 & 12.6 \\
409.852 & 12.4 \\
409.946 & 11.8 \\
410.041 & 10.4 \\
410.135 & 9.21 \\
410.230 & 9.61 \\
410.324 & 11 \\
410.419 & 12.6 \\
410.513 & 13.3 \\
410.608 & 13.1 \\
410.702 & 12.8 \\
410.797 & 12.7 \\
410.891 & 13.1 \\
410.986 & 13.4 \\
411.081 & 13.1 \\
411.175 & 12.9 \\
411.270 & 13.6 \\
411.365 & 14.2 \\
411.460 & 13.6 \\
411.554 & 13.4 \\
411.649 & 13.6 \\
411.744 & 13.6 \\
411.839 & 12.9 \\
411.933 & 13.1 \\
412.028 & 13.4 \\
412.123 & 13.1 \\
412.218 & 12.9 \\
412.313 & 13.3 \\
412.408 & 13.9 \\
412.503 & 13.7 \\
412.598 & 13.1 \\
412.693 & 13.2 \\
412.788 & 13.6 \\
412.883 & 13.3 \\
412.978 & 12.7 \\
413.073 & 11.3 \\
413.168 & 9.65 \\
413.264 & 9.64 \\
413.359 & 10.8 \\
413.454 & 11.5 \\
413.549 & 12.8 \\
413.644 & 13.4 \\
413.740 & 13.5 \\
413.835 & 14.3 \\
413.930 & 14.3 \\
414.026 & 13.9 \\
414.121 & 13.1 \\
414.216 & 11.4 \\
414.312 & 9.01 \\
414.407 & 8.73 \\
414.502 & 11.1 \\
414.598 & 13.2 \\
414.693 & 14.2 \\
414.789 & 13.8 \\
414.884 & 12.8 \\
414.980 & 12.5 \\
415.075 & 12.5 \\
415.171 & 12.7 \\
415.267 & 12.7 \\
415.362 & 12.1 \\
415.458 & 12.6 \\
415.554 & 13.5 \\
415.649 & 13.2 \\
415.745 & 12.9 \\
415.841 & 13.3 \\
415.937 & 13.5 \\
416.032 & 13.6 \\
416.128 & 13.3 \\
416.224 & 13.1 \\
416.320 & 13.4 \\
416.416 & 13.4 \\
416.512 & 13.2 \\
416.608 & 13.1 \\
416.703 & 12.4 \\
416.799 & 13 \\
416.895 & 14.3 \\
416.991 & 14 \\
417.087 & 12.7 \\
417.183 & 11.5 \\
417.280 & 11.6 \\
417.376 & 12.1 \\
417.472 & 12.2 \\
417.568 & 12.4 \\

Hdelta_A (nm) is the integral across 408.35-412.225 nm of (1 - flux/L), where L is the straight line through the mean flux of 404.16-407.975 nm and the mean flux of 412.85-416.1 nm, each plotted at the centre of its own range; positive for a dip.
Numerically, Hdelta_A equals -0.33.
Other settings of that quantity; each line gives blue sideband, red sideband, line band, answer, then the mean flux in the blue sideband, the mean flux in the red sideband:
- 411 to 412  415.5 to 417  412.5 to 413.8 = 0.11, 13.4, 13.3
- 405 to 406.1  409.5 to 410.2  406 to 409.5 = -0.10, 11.9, 11.6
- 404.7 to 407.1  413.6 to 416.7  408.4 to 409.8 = -0.14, 11.6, 12.8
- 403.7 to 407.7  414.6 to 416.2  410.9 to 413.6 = -0.07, 11.3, 13.1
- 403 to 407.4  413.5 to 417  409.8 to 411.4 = -0.02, 11.2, 12.9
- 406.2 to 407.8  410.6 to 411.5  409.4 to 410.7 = 0.08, 11.1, 13.3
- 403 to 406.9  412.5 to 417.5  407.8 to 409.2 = -0.16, 11.1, 12.6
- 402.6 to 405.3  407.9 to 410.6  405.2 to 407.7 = 0.14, 11.5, 12.6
